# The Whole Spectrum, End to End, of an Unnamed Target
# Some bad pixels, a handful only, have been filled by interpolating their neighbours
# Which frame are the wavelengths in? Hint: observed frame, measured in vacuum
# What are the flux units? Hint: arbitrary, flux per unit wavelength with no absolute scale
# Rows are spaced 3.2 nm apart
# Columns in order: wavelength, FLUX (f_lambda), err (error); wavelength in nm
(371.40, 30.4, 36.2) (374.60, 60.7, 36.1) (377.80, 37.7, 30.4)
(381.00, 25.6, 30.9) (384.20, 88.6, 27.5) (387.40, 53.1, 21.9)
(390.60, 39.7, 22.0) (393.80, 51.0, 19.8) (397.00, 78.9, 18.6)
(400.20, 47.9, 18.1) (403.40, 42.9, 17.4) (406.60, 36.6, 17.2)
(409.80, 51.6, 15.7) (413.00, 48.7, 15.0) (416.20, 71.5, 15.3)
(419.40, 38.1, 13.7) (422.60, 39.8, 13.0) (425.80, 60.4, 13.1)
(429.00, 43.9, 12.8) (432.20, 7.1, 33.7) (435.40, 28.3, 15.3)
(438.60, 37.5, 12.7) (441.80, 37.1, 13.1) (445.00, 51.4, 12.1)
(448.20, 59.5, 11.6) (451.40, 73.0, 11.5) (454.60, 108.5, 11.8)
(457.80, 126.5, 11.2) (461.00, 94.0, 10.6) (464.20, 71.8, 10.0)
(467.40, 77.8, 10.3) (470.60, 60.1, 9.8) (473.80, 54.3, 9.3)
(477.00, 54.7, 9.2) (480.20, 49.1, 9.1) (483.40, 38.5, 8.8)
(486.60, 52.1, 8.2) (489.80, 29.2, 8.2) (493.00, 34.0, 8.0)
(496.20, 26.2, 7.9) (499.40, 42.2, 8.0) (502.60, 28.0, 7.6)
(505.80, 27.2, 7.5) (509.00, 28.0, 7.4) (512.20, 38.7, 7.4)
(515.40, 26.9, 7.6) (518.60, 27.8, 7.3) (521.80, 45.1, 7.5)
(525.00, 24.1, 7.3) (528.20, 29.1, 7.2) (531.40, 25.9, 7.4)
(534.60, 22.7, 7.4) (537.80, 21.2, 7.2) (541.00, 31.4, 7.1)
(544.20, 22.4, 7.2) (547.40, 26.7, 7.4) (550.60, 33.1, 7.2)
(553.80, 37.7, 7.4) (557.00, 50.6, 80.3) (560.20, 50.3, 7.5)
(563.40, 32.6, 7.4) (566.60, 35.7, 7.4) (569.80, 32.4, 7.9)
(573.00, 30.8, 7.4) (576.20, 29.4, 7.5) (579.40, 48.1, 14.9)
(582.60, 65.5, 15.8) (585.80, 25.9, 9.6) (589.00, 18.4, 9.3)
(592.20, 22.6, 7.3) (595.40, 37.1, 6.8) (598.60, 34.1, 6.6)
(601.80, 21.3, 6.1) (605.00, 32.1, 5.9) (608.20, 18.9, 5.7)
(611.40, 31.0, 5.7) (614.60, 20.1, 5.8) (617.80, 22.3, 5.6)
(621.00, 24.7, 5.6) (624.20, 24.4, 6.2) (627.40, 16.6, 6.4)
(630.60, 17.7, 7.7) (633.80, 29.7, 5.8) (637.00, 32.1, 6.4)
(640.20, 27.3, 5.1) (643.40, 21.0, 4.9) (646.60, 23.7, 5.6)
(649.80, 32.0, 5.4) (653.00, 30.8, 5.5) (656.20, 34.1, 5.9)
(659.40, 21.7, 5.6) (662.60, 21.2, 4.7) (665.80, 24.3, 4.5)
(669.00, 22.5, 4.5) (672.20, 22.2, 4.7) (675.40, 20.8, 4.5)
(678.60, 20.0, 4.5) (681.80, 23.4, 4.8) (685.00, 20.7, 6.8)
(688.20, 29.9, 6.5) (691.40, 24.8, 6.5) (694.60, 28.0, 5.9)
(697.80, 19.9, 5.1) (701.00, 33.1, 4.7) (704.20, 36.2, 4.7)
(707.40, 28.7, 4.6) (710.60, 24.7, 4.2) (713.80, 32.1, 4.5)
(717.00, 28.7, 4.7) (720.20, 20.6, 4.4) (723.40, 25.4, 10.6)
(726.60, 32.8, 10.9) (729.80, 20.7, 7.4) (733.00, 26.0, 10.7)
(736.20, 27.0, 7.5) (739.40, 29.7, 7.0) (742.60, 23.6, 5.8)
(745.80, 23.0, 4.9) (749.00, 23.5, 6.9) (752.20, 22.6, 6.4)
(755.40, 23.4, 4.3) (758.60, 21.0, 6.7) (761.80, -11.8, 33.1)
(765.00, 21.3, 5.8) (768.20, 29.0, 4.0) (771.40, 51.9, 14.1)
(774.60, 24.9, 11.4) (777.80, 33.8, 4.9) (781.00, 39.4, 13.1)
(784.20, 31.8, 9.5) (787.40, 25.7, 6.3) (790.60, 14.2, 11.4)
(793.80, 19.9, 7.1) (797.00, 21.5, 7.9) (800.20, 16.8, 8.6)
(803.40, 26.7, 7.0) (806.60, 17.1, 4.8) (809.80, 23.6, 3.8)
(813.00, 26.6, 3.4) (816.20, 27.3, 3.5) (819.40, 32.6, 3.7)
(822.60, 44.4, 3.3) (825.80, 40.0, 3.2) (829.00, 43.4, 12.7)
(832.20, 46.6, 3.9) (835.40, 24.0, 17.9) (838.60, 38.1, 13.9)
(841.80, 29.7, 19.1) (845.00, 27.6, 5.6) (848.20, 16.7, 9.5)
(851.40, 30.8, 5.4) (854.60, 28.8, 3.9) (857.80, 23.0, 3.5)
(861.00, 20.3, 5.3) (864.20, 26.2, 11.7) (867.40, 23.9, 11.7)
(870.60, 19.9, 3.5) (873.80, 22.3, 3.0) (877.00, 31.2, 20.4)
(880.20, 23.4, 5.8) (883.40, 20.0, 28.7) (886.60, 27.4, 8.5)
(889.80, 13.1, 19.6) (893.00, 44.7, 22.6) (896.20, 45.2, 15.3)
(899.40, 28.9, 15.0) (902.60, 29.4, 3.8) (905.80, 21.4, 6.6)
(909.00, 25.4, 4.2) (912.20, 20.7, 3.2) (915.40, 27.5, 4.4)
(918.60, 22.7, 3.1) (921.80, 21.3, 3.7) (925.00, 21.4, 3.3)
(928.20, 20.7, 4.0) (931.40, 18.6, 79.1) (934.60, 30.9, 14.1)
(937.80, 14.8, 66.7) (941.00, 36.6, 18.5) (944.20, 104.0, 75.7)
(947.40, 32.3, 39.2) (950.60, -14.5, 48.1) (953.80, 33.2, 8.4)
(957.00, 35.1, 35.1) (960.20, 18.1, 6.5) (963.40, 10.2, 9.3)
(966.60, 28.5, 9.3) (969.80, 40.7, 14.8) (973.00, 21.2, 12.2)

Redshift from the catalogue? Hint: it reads 0.558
